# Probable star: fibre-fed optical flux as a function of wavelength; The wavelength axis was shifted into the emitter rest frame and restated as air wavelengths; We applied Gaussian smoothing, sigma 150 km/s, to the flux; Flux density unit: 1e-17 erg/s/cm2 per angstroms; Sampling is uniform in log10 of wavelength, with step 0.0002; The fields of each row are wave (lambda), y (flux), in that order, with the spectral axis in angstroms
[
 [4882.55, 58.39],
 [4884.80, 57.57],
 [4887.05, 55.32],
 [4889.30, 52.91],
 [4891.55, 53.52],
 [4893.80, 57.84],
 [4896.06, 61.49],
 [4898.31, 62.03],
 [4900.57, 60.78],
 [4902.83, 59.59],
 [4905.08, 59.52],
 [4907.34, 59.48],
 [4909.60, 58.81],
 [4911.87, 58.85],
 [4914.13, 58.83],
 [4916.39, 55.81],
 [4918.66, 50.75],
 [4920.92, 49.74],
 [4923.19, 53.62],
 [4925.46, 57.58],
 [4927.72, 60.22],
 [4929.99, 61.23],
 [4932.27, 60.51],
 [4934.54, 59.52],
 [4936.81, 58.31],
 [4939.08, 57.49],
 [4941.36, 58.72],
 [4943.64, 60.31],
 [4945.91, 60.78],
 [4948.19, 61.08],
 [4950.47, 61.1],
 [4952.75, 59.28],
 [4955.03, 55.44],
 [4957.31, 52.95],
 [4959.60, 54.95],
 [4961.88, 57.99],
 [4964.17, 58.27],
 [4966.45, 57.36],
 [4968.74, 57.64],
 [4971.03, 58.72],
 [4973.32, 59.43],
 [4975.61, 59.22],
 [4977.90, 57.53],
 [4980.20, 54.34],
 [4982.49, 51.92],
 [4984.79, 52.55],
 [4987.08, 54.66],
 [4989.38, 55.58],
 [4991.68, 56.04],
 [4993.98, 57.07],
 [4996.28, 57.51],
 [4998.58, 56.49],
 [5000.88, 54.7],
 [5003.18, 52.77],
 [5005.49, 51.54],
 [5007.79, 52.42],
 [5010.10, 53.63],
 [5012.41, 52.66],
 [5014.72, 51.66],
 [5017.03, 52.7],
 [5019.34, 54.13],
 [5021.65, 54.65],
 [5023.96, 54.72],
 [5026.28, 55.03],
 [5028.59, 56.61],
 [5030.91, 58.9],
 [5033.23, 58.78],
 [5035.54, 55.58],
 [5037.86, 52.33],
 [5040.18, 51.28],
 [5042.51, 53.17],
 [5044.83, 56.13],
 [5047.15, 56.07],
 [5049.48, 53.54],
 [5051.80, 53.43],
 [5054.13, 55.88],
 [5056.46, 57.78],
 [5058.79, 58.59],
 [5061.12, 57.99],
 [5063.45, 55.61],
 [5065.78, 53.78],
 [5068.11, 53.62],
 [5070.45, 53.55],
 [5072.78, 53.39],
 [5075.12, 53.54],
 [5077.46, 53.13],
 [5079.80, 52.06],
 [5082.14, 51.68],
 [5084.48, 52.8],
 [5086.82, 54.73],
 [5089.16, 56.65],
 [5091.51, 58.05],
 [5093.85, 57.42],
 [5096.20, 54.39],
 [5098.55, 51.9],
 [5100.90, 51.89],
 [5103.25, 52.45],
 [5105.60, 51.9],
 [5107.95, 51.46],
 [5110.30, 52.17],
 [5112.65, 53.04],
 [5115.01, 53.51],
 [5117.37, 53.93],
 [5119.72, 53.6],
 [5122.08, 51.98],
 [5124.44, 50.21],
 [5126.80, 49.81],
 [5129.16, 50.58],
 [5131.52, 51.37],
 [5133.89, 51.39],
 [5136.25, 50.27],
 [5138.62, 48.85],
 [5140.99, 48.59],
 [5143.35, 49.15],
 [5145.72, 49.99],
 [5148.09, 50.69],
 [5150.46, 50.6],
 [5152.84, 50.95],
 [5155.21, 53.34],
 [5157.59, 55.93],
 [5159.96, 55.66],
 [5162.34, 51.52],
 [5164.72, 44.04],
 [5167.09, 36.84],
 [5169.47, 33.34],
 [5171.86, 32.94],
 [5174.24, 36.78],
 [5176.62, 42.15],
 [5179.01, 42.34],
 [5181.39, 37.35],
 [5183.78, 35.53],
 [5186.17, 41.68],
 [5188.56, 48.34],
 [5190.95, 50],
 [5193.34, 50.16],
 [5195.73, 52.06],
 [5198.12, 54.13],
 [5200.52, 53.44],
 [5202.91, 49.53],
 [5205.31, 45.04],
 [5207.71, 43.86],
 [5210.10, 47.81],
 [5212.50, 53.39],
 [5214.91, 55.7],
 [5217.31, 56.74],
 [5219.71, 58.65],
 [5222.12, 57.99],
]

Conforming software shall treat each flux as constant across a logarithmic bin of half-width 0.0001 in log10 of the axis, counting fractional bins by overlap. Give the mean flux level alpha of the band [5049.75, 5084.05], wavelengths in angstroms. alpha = 54.5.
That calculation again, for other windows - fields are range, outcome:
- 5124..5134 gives 50.6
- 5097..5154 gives 51.3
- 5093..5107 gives 53.2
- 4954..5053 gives 55.2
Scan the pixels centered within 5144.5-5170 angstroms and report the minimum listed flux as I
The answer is 33.34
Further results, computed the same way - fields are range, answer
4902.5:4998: 49.74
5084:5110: 51.46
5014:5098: 51.28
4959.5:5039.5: 51.54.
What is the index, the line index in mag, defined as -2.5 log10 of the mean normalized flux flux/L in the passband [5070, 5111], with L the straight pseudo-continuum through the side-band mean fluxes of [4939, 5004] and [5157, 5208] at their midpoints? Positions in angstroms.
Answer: -0.069 mag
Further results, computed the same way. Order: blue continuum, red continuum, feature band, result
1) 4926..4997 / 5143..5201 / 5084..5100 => -0.09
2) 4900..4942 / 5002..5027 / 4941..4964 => -0.04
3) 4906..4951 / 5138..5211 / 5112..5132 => -0.06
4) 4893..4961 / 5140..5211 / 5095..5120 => -0.06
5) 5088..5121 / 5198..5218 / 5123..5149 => 0.06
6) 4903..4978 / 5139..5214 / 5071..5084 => -0.03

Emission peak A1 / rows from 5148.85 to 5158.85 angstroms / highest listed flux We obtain 55.93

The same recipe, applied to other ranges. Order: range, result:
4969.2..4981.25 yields 59.43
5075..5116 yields 58.05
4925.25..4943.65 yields 61.23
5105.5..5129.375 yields 53.93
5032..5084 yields 58.78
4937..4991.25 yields 61.1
